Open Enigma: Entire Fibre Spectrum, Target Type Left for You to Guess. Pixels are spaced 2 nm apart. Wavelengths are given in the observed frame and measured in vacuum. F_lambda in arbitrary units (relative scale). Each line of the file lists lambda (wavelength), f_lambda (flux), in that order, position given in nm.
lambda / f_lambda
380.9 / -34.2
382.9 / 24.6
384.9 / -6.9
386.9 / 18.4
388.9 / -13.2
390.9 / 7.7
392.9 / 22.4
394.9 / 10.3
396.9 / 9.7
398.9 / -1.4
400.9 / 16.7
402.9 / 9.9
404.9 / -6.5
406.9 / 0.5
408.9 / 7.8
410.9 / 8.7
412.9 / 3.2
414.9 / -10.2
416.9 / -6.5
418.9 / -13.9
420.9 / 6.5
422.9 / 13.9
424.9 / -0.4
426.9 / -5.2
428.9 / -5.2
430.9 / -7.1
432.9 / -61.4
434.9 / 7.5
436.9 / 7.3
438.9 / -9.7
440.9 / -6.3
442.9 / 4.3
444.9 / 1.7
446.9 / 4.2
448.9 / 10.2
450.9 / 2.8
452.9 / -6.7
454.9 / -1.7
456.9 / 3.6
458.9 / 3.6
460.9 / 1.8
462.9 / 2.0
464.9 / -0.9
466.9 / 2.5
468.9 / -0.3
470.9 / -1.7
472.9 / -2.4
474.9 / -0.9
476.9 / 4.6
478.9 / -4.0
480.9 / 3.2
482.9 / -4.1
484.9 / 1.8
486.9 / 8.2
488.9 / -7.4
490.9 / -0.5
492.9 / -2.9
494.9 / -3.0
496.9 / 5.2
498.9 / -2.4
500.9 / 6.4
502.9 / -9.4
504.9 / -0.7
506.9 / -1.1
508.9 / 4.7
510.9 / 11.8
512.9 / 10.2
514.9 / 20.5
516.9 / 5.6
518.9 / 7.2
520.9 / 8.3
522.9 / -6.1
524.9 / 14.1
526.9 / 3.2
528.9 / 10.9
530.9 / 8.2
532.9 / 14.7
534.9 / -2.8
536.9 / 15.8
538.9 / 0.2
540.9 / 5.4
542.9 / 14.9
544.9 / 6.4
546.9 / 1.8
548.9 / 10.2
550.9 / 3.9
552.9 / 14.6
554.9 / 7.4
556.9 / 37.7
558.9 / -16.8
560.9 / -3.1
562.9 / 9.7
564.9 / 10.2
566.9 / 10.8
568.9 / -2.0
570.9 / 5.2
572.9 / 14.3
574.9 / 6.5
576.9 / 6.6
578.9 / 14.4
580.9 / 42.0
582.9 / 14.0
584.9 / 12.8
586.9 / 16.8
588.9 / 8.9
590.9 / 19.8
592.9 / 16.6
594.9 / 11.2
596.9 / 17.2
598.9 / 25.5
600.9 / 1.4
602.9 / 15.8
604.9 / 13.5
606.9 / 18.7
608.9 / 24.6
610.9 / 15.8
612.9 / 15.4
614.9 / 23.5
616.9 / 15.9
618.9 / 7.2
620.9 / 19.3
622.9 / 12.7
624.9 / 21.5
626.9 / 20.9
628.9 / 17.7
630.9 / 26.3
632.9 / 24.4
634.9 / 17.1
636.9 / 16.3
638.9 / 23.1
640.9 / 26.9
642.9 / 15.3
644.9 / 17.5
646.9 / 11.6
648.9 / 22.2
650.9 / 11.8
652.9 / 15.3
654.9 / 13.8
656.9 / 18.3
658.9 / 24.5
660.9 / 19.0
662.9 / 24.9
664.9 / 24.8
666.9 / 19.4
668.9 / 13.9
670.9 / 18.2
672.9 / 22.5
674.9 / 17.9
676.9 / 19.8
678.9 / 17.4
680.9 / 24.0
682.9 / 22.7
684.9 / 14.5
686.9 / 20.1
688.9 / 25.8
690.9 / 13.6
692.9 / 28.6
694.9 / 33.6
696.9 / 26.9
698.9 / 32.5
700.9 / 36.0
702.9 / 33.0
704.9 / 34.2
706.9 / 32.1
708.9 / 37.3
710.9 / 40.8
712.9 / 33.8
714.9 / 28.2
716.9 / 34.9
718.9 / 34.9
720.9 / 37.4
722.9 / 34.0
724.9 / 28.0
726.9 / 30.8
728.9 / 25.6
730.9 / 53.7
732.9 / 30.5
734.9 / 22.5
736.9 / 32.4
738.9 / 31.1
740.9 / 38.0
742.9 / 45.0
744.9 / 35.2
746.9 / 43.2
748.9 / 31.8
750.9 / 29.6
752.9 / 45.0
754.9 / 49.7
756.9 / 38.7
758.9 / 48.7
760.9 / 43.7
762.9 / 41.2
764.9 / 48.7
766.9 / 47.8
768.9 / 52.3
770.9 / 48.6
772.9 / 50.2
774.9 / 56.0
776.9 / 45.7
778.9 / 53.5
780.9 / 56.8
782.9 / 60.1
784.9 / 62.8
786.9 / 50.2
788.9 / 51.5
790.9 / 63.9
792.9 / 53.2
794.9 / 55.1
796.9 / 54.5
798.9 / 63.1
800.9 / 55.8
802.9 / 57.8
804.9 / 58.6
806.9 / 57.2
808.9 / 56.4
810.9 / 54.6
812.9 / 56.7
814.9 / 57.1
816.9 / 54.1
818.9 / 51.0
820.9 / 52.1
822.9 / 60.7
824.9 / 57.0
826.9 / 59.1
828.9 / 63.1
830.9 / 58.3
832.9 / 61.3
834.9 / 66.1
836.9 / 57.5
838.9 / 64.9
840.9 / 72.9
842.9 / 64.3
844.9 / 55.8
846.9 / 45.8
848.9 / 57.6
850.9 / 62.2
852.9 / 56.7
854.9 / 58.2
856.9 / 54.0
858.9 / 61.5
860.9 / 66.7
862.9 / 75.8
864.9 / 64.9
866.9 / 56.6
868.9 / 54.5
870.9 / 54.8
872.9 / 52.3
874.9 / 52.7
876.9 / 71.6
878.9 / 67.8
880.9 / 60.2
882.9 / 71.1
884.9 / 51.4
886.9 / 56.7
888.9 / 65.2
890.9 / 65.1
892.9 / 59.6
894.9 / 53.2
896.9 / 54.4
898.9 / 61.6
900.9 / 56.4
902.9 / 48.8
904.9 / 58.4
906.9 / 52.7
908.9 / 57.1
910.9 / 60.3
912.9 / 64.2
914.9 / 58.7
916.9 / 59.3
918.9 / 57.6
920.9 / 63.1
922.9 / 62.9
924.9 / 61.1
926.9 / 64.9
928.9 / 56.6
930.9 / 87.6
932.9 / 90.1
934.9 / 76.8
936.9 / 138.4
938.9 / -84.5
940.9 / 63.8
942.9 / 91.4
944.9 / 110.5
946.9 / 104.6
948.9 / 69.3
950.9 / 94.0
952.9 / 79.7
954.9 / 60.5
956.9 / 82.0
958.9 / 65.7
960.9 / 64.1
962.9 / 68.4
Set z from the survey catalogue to 0.742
